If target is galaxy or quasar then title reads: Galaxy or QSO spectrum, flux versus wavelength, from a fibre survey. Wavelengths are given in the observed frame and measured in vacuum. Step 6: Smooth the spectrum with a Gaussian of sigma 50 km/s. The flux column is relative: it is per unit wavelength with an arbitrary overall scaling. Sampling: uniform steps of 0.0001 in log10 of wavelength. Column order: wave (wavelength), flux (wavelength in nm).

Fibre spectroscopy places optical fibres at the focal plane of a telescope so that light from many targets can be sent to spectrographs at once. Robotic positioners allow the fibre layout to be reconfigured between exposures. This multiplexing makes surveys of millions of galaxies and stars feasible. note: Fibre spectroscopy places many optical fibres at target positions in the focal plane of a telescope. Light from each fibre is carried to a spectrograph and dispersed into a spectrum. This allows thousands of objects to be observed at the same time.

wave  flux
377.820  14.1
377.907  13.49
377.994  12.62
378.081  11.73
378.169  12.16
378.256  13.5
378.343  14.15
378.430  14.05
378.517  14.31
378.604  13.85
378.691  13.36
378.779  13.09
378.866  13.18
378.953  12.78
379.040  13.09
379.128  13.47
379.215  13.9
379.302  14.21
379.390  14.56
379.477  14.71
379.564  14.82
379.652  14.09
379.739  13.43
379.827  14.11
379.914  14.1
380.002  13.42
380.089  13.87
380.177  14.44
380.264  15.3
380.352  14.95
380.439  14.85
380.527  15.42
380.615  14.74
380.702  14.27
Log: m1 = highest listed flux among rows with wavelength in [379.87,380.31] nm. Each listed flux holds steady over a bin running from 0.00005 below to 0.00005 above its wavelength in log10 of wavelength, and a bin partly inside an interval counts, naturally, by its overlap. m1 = 15.3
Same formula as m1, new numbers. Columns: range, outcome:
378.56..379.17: 13.85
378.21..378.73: 14.31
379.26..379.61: 14.82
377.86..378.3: 13.5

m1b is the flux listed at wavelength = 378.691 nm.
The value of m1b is 13.36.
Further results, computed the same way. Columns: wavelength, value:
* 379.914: 14.1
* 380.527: 15.42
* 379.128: 13.47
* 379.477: 14.71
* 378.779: 13.09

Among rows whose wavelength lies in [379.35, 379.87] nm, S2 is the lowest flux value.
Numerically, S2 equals 13.43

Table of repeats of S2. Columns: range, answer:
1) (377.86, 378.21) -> 11.73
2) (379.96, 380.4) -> 13.42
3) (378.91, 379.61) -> 12.78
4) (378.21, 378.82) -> 13.09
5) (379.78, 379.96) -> 14.1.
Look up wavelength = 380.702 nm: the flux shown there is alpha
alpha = 14.27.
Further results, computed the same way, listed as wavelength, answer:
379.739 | 13.43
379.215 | 13.9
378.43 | 14.05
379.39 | 14.56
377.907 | 13.49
